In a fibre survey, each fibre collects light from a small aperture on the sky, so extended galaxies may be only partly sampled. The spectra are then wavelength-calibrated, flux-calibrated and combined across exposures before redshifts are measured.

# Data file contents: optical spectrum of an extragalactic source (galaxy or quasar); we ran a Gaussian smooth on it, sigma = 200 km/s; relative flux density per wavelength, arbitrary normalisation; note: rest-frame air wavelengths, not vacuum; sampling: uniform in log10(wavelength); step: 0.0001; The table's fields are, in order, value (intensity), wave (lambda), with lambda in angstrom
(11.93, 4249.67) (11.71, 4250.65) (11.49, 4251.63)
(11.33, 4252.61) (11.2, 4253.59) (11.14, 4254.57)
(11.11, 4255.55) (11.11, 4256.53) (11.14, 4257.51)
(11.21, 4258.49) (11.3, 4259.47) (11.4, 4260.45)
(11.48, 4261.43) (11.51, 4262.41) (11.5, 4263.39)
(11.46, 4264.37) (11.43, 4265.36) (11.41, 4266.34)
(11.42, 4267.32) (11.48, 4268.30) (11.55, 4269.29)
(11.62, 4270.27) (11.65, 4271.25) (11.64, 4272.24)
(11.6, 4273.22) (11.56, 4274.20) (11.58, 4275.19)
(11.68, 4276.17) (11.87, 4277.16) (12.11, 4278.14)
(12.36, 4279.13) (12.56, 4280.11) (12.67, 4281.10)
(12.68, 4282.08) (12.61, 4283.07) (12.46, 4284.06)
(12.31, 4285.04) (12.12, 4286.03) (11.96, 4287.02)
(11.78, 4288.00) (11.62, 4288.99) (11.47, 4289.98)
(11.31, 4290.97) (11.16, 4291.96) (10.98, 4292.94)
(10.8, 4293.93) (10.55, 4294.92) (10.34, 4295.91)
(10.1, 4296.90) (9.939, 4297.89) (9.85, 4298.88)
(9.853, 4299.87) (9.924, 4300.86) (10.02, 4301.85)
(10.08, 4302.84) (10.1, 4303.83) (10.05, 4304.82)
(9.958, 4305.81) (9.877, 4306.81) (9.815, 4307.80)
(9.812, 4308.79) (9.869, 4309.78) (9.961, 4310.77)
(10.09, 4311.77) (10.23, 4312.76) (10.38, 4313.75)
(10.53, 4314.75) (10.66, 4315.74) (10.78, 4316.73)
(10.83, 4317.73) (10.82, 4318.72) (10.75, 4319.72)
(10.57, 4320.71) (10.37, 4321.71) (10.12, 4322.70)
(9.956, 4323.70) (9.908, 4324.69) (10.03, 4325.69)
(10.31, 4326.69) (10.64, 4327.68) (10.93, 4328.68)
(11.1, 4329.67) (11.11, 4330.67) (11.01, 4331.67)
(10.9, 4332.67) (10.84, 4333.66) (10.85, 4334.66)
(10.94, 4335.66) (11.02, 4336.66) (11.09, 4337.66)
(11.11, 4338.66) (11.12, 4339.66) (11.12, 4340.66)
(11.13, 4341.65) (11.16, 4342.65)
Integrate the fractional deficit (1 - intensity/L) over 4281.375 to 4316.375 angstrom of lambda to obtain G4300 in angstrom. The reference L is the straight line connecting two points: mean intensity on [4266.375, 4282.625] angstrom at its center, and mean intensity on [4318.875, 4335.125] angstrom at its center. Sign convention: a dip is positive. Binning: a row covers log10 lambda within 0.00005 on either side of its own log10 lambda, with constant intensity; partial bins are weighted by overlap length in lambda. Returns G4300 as 1.72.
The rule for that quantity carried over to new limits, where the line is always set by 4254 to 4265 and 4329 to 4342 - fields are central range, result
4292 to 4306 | 1.2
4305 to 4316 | 1.0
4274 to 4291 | -1.3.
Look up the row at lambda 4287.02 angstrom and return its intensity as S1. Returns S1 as 11.96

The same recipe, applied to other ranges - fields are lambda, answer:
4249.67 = 11.93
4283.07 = 12.61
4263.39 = 11.5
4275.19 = 11.58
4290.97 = 11.31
